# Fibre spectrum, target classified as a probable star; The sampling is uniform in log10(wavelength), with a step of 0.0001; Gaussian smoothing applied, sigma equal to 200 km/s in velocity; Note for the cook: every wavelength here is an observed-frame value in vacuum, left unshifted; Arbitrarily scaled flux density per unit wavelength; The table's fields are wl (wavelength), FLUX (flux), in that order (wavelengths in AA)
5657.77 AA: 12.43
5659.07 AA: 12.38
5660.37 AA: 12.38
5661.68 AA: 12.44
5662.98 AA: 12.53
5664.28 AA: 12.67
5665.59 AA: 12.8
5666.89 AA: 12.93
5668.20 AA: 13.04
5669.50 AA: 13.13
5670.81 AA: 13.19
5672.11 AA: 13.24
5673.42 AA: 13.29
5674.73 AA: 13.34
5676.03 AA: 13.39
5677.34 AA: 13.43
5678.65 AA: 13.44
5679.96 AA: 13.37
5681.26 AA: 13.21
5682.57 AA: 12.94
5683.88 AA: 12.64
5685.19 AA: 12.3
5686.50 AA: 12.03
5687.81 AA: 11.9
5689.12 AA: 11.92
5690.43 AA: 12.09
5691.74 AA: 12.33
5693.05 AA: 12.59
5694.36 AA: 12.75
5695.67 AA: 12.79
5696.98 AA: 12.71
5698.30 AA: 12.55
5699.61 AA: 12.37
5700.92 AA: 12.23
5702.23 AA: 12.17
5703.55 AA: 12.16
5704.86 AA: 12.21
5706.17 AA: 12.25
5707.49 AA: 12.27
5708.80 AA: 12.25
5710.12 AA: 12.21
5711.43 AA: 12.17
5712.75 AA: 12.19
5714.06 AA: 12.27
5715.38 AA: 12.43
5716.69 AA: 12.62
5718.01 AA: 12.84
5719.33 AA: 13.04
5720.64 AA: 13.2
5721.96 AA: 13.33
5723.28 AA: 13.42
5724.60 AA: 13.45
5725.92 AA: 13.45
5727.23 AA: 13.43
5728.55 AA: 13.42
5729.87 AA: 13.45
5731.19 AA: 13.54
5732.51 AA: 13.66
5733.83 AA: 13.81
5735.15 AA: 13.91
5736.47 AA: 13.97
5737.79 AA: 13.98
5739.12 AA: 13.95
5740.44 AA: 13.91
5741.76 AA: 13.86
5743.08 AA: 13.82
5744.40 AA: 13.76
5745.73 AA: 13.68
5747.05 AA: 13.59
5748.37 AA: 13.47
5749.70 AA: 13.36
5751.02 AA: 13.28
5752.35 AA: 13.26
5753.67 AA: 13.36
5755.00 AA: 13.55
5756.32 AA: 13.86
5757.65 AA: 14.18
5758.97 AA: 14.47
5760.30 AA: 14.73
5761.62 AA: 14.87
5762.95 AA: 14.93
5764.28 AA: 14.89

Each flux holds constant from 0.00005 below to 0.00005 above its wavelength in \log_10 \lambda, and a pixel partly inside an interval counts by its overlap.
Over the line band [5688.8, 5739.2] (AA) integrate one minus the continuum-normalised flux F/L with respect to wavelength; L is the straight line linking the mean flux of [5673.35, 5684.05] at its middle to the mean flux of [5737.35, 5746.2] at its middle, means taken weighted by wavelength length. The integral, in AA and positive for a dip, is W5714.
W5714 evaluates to 2.7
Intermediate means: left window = 13.3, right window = 13.8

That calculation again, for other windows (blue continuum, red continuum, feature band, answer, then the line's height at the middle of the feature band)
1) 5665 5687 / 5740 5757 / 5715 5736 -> 0.1 AA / 13.4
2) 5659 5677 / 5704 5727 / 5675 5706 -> 0.6 AA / 12.8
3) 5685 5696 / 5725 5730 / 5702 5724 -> 0.8 AA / 13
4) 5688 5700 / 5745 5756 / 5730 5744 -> -0.7 AA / 13.2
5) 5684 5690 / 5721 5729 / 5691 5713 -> 0.4 AA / 12.6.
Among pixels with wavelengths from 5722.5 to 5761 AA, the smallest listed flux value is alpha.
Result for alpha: 13.26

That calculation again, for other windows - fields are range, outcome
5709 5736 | 12.17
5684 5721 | 11.9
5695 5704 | 12.16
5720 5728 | 13.2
